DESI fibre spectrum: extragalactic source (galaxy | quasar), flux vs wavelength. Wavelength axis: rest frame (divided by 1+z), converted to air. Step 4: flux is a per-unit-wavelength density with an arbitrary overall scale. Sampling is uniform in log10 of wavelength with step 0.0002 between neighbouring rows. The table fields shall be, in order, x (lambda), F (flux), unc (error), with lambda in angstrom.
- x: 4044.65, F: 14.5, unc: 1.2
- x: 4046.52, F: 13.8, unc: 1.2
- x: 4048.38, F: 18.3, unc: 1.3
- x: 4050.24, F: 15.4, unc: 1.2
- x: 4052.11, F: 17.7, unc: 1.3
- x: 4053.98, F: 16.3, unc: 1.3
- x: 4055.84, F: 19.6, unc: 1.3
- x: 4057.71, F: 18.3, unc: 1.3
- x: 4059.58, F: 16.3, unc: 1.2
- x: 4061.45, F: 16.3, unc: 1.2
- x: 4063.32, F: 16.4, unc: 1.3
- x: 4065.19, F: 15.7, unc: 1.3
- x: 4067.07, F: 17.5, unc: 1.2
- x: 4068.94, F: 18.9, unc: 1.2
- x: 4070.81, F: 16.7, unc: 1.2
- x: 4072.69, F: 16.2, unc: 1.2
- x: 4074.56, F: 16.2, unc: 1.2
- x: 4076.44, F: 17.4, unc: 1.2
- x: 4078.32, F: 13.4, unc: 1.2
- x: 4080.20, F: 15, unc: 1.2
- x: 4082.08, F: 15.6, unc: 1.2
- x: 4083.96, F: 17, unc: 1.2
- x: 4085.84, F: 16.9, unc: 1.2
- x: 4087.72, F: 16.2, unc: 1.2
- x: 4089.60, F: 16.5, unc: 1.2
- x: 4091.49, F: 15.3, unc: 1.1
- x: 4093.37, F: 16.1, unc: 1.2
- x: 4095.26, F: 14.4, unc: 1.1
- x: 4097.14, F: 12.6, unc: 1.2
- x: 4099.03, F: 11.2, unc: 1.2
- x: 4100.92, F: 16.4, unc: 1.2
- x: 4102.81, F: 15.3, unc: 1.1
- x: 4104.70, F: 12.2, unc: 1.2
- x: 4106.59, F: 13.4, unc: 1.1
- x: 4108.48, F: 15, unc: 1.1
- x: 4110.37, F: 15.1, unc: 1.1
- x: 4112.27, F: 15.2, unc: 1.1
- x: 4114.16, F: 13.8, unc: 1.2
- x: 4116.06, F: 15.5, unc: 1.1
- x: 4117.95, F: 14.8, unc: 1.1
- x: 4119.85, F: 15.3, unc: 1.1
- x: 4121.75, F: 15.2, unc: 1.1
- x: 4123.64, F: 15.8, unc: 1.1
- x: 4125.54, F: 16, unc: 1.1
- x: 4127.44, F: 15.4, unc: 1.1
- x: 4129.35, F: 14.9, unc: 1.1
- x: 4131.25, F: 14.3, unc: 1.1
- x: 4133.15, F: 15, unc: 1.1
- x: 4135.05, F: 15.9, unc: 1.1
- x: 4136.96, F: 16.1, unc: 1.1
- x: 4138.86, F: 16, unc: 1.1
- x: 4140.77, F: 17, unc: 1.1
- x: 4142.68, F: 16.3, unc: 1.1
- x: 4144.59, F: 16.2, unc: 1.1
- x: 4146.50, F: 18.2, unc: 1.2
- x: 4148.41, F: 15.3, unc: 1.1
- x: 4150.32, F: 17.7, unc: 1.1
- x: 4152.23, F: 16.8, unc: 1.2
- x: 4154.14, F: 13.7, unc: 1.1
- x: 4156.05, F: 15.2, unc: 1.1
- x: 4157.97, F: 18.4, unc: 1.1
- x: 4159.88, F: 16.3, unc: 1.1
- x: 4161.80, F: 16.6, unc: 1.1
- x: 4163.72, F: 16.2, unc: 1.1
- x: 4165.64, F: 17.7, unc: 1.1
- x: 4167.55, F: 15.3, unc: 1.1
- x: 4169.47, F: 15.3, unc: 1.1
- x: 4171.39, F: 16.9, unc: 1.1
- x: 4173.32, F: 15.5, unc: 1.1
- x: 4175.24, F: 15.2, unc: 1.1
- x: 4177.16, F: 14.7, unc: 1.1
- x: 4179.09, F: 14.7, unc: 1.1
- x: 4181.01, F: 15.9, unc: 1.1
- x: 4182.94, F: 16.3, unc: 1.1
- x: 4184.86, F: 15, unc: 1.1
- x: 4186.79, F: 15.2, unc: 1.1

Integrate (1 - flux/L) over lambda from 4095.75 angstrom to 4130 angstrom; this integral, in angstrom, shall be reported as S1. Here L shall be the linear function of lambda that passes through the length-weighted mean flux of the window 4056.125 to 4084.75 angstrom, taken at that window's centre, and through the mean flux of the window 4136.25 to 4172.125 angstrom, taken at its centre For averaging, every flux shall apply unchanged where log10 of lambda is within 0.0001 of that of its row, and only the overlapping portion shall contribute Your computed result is 3.8 angstrom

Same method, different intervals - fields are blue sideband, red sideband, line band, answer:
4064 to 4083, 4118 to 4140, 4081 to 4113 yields 1.91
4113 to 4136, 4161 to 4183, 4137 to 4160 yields -1.36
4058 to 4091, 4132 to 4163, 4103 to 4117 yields 1.69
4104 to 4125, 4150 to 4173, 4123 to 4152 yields -1.01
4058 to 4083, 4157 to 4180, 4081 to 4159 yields 3.59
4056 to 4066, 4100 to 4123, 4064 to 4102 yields 0.47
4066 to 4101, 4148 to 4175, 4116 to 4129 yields 0.47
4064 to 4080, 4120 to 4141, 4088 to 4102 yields 1.18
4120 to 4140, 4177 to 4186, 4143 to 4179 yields -1.71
